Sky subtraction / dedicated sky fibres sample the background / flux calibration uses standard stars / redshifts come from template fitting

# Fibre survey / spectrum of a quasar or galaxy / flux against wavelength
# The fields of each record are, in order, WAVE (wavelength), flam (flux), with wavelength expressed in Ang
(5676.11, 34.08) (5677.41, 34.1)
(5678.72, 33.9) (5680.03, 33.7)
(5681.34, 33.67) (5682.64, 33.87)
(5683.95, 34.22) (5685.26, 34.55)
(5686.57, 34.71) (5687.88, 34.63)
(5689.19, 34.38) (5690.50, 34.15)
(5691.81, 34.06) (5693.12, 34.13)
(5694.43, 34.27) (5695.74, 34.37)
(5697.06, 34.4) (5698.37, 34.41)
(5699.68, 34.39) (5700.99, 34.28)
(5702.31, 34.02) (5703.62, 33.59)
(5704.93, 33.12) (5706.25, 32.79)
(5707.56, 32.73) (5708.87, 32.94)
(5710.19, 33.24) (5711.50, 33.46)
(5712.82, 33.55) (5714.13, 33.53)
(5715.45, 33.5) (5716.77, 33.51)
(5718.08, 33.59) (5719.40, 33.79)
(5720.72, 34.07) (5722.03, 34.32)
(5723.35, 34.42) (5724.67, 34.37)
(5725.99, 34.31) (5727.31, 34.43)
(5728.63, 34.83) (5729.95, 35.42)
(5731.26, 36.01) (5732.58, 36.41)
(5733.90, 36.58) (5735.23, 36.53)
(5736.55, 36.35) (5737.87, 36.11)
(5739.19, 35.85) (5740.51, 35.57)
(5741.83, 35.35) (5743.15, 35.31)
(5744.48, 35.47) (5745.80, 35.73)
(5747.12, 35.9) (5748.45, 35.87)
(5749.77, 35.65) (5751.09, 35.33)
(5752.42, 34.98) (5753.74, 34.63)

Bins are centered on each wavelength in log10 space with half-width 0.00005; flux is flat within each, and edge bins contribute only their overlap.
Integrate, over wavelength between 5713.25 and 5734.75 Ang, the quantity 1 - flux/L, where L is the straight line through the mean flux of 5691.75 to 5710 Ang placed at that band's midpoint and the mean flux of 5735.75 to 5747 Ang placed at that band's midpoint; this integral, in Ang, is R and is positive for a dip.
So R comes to 0.2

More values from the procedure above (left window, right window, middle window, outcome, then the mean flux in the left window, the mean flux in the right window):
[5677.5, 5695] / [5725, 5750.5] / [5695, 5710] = 0.4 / 34.2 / 35.7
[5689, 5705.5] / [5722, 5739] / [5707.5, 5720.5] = 0.5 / 34.1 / 35.4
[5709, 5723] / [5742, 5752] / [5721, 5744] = -0.5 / 33.6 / 35.6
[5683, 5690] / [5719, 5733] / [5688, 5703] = 0.1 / 34.4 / 34.8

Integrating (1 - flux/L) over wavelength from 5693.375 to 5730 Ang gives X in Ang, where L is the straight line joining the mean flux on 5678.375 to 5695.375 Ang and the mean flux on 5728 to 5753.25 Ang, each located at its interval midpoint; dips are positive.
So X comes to 1.1 Ang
